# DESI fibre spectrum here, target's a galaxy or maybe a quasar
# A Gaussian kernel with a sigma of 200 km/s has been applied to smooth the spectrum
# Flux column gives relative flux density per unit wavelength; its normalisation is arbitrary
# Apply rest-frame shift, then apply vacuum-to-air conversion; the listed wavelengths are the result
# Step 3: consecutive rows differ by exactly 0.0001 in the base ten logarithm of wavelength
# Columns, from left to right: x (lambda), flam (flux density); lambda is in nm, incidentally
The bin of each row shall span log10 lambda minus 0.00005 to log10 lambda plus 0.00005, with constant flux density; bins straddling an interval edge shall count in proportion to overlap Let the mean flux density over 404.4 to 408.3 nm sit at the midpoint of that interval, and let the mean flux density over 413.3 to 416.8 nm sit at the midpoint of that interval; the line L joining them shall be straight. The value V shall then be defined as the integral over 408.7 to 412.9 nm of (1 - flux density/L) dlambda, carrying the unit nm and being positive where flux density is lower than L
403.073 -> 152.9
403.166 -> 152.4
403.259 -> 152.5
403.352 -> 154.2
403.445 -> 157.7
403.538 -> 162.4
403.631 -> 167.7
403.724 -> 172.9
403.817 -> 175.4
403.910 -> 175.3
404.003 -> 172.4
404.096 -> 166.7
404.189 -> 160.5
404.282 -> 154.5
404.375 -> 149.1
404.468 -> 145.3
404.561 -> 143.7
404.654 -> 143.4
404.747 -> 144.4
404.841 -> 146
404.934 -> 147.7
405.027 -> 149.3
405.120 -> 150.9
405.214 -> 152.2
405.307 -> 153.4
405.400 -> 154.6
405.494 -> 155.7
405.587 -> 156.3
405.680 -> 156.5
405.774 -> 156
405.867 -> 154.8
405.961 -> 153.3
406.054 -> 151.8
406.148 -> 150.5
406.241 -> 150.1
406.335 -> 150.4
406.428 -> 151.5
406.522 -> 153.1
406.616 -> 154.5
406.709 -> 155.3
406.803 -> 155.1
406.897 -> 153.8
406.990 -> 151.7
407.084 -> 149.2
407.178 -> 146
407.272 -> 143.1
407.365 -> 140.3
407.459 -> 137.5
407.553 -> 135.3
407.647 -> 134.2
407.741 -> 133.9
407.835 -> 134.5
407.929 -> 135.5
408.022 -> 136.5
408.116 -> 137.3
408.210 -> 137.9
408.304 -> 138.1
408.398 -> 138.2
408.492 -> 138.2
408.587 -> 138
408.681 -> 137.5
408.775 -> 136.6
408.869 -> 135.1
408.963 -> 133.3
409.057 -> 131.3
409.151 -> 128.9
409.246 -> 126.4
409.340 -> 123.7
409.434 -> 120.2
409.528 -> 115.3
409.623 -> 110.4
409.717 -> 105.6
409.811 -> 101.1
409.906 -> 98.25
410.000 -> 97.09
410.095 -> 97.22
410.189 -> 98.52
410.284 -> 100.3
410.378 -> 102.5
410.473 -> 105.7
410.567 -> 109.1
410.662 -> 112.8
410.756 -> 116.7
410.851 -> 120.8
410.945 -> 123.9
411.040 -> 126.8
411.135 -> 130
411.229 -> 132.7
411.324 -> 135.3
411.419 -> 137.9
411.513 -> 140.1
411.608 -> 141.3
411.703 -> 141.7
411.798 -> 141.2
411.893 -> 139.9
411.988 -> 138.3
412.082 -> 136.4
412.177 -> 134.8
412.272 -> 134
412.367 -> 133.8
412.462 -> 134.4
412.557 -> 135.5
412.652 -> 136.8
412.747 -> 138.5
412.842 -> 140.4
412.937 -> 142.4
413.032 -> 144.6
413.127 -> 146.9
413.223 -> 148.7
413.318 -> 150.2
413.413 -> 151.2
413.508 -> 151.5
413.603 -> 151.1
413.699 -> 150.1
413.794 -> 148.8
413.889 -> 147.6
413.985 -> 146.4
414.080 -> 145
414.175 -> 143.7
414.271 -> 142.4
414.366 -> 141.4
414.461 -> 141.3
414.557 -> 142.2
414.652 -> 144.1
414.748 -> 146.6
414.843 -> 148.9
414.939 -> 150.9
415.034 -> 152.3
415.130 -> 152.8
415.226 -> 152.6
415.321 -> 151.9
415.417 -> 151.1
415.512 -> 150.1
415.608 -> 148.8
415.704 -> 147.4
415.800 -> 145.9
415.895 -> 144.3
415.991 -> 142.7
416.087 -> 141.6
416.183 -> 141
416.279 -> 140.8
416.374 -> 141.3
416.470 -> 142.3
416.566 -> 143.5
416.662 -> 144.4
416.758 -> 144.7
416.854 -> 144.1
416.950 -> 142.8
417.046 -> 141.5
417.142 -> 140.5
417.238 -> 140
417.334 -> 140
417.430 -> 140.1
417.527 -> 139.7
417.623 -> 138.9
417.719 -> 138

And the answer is 0.63 nm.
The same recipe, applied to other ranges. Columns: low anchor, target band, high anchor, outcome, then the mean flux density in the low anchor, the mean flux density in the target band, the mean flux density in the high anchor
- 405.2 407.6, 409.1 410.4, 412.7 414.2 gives 0.35 nm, 151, 109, 147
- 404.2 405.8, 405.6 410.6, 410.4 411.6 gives 0.15 nm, 151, 133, 124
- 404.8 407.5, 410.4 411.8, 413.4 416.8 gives 0.20 nm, 151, 127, 146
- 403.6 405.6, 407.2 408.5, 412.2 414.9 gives 0.12 nm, 156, 137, 144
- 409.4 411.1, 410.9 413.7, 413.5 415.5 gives -0.26 nm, 109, 139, 148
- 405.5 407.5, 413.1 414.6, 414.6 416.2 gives 0.02 nm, 151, 147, 148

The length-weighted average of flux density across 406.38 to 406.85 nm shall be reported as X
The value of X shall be 154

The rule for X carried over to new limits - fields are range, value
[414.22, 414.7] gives 142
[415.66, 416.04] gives 145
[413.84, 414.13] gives 146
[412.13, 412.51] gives 134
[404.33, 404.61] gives 146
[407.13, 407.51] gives 142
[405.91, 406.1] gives 153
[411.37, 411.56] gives 139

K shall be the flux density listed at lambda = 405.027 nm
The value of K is 149.3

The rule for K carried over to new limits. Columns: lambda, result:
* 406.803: 155.1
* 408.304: 138.1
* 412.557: 135.5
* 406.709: 155.3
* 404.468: 145.3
